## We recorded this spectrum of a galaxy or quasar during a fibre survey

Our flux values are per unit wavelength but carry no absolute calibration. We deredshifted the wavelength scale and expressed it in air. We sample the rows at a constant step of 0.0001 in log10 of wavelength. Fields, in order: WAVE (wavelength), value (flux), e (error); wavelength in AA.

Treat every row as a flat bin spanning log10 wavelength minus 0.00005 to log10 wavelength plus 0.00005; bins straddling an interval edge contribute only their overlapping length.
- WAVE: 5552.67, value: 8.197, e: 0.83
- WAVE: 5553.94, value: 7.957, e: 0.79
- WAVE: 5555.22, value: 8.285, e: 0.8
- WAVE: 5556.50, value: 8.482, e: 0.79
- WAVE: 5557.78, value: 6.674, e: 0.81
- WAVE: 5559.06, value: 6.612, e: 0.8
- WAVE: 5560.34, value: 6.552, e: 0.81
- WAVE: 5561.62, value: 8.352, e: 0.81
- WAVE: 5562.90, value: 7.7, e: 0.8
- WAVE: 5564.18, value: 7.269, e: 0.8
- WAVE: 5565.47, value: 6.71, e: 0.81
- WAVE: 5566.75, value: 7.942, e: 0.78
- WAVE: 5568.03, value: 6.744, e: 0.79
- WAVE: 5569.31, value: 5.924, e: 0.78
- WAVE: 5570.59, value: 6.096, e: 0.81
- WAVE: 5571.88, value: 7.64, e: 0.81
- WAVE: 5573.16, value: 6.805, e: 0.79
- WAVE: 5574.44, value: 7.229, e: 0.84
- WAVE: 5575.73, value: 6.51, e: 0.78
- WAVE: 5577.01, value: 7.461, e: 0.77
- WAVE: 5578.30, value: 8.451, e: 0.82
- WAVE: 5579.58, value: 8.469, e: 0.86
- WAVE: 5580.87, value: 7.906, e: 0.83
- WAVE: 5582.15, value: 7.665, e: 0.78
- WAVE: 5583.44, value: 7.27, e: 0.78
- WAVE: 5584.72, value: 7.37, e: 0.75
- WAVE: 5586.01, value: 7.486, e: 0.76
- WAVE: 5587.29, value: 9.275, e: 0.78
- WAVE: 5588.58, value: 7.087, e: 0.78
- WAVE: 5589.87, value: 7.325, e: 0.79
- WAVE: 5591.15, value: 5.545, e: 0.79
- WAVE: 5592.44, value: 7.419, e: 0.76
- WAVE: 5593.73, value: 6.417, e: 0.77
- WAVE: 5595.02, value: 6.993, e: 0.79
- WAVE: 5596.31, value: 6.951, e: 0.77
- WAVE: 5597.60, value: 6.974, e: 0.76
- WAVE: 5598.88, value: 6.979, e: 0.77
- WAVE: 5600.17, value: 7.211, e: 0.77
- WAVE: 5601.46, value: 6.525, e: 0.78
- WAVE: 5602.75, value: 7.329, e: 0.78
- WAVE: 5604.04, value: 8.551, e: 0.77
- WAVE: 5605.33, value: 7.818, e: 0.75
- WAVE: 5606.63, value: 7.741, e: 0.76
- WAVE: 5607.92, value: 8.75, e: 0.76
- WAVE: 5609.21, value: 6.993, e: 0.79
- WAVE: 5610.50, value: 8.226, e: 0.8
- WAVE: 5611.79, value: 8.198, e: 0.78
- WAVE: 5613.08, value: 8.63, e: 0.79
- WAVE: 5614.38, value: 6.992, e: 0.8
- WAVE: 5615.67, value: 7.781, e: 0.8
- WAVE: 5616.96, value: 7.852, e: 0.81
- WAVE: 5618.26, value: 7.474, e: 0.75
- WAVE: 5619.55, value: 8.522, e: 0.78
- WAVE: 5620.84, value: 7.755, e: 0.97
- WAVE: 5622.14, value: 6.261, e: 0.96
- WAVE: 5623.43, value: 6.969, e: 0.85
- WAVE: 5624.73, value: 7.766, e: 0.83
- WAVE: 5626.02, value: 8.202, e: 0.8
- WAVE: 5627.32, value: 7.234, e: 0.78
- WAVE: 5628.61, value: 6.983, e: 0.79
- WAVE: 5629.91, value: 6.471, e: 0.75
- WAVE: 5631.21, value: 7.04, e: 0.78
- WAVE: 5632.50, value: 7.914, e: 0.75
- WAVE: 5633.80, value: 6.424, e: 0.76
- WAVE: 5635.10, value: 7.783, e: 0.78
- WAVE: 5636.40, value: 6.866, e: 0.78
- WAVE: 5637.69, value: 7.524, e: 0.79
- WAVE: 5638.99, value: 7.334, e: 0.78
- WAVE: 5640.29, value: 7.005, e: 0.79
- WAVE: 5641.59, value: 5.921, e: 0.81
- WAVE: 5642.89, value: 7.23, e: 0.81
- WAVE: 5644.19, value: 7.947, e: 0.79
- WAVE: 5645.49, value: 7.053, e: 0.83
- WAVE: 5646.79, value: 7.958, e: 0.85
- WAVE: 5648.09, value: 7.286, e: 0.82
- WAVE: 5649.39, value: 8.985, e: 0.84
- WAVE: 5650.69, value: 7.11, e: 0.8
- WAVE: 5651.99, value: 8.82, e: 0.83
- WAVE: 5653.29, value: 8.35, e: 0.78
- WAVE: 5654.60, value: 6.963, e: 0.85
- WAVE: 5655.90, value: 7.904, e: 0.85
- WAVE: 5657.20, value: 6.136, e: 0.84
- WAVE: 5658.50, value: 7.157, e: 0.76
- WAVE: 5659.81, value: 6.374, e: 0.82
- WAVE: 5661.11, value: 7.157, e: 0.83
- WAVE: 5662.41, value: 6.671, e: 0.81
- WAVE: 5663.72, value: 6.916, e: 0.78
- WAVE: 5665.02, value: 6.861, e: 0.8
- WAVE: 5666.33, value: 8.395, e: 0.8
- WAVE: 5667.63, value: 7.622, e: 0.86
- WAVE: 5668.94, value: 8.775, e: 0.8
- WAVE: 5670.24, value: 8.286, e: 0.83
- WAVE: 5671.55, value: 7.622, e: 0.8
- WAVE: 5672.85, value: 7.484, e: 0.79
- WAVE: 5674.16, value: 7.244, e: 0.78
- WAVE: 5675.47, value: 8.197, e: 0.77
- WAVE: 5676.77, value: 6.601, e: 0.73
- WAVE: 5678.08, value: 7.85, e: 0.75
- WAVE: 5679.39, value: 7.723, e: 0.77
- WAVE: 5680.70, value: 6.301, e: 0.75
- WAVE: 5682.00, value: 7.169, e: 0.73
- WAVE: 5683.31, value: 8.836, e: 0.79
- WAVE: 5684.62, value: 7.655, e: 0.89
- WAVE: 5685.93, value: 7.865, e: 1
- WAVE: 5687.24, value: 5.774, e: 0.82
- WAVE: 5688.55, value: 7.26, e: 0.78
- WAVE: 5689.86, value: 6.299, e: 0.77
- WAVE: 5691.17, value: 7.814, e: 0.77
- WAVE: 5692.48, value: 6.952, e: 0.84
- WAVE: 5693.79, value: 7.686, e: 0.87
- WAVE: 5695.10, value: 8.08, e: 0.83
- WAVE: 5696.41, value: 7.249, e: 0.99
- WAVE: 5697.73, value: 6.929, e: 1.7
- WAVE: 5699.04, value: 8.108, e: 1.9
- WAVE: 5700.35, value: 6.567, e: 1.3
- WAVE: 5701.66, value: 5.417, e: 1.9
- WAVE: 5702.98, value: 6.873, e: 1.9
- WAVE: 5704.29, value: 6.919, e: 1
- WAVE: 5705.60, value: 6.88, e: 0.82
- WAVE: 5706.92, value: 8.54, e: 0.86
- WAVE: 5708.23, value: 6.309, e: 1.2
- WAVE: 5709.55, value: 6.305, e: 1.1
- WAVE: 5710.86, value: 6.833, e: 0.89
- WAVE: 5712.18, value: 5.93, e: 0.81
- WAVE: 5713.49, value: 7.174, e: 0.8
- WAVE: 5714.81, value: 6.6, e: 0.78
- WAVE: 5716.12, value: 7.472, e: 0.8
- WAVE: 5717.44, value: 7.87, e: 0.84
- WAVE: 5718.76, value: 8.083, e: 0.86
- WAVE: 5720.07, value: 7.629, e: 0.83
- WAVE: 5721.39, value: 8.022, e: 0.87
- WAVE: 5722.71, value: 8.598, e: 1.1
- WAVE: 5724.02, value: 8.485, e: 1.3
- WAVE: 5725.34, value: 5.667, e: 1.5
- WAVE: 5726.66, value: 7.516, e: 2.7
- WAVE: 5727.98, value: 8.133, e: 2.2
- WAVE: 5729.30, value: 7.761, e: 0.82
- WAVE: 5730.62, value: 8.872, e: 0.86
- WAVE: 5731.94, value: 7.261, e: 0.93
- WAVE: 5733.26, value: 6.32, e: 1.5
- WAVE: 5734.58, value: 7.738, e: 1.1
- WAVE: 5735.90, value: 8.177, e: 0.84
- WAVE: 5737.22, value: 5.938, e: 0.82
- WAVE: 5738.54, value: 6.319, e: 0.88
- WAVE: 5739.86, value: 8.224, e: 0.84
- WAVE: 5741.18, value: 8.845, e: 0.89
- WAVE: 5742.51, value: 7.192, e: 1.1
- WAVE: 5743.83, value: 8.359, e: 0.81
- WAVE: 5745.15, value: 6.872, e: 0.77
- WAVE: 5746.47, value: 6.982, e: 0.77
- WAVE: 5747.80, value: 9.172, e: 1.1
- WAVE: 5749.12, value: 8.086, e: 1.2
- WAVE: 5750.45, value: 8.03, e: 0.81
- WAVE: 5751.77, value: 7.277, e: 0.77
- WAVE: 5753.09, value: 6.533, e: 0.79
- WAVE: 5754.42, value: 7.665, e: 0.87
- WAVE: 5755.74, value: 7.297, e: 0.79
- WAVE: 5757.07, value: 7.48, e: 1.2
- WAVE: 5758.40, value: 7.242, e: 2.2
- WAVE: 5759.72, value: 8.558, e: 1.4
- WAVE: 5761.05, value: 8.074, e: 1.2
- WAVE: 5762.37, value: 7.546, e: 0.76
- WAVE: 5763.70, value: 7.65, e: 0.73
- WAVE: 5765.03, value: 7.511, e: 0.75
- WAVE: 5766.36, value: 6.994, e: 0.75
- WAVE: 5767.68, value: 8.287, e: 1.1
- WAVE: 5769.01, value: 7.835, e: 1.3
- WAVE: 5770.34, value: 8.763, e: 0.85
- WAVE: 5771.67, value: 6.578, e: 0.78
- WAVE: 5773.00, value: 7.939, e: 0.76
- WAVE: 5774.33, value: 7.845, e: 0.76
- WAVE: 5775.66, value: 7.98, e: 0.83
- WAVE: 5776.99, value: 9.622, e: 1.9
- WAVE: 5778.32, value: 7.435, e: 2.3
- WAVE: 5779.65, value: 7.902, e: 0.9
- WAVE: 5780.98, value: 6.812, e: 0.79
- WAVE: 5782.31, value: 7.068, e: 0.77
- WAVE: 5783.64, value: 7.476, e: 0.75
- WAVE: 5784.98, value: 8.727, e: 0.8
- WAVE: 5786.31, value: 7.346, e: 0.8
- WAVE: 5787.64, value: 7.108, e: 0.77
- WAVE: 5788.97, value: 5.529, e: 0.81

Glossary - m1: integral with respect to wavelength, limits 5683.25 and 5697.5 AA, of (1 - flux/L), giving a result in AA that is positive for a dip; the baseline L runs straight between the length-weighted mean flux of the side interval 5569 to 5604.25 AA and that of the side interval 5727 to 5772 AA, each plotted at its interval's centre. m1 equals 0.3 AA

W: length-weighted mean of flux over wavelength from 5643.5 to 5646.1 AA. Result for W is 7.5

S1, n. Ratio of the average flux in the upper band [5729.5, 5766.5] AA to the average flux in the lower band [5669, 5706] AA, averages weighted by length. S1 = 1.04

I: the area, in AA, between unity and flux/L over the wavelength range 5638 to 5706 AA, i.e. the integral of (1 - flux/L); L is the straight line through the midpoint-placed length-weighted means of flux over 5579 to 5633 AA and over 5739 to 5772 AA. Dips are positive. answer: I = 2.2 AA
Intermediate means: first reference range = 7.48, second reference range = 7.72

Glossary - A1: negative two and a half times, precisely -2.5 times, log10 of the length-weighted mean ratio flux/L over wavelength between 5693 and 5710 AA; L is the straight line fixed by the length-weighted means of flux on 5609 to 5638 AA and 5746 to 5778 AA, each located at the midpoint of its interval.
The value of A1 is 0.09 mag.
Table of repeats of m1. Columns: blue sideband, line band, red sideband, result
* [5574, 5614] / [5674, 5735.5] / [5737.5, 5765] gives 2.4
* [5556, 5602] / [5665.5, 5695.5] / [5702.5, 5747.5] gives -0.8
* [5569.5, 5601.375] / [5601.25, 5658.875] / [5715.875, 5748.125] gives -1.2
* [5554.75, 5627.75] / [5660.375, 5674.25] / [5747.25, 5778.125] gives 0.1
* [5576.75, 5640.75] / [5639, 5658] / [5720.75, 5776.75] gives 0.1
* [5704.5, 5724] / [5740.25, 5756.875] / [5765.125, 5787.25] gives -0.3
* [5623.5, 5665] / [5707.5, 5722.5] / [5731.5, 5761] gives 0.6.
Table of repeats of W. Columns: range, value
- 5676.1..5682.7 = 7.15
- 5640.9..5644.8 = 7.02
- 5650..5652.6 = 7.97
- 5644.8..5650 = 7.81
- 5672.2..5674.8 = 7.36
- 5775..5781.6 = 7.96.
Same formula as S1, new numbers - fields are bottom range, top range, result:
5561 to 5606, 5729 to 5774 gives 1.05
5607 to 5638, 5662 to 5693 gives 0.99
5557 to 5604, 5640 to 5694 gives 1.03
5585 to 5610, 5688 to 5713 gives 0.95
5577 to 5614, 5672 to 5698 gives 0.97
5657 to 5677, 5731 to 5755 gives 1.02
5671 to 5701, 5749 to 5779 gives 1.05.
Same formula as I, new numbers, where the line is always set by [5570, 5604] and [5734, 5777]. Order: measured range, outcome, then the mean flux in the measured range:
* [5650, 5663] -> 0.3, 7.27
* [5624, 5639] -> 0.2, 7.29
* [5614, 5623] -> -0.2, 7.53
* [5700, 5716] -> 1.8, 6.73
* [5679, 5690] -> 0.4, 7.24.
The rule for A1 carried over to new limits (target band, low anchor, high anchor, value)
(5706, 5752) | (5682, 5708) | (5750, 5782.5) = -0.01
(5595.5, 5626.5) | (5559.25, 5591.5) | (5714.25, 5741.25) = -0.03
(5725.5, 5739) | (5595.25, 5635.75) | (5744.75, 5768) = 0.04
